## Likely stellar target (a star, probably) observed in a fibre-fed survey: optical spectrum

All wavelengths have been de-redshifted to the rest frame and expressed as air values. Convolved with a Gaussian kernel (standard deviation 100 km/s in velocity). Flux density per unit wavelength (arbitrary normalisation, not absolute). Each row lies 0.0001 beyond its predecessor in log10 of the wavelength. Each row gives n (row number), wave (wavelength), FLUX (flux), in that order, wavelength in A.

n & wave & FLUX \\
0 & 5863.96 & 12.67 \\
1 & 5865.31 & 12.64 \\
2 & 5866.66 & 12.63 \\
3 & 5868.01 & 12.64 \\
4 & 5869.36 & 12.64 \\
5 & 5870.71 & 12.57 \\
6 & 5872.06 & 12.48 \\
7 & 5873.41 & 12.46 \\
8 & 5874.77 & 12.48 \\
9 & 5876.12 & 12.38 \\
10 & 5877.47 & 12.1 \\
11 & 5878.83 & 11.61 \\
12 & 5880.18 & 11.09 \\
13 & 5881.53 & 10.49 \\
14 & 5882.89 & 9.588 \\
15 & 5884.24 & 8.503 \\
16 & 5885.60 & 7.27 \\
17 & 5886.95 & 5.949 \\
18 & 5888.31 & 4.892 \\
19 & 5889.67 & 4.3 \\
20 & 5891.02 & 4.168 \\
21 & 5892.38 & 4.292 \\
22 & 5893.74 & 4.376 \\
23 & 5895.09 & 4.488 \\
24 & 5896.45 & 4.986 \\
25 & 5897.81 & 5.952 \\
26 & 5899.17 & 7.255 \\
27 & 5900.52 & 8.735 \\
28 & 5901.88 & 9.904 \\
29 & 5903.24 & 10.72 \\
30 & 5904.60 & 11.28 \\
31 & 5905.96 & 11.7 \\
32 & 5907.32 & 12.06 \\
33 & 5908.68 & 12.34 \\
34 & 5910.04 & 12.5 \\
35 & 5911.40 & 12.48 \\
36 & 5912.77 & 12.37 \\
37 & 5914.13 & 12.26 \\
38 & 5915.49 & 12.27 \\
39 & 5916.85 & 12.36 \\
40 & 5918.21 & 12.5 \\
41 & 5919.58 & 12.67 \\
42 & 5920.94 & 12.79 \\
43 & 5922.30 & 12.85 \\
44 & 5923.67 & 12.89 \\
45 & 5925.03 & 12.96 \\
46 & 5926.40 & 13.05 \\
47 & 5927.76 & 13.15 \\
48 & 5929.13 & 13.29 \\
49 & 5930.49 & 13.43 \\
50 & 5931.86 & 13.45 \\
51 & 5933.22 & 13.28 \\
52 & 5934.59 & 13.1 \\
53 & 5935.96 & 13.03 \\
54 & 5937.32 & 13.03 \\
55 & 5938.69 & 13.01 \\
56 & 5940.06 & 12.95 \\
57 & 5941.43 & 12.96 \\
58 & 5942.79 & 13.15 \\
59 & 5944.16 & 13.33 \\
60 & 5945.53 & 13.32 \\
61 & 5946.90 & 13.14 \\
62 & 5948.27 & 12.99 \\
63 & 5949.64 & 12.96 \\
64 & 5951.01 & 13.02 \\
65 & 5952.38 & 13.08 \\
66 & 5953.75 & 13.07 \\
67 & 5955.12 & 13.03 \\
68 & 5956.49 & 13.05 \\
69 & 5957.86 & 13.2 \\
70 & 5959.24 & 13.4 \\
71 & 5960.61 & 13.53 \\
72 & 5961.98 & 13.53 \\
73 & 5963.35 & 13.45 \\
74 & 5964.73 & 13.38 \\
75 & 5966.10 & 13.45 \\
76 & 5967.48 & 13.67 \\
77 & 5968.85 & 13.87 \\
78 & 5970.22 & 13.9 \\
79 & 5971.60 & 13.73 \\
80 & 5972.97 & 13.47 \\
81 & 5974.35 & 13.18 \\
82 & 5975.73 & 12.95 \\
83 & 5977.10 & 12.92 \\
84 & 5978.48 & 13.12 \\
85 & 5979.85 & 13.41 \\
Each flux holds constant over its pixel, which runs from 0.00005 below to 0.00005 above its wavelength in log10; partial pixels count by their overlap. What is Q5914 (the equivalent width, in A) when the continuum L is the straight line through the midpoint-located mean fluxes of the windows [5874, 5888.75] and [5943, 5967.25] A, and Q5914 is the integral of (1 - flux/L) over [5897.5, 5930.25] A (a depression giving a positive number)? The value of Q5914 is -1.3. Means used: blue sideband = 9.76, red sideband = 13.2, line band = 11.8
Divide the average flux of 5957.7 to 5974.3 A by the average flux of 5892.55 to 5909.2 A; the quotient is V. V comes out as 1.60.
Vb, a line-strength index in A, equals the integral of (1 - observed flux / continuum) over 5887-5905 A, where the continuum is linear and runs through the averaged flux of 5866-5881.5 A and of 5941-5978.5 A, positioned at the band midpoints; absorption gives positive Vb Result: 8.7 A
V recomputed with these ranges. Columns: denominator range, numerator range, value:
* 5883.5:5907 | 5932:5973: 1.88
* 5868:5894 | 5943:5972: 1.43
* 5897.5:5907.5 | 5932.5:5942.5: 1.34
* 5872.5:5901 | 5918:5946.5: 1.63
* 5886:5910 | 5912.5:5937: 1.69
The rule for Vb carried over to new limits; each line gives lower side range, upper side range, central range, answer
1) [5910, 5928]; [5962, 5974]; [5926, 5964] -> -0.1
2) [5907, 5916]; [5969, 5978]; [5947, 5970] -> -0.3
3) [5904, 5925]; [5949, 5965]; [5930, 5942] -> -0.3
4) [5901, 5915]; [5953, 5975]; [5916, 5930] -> -0.8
